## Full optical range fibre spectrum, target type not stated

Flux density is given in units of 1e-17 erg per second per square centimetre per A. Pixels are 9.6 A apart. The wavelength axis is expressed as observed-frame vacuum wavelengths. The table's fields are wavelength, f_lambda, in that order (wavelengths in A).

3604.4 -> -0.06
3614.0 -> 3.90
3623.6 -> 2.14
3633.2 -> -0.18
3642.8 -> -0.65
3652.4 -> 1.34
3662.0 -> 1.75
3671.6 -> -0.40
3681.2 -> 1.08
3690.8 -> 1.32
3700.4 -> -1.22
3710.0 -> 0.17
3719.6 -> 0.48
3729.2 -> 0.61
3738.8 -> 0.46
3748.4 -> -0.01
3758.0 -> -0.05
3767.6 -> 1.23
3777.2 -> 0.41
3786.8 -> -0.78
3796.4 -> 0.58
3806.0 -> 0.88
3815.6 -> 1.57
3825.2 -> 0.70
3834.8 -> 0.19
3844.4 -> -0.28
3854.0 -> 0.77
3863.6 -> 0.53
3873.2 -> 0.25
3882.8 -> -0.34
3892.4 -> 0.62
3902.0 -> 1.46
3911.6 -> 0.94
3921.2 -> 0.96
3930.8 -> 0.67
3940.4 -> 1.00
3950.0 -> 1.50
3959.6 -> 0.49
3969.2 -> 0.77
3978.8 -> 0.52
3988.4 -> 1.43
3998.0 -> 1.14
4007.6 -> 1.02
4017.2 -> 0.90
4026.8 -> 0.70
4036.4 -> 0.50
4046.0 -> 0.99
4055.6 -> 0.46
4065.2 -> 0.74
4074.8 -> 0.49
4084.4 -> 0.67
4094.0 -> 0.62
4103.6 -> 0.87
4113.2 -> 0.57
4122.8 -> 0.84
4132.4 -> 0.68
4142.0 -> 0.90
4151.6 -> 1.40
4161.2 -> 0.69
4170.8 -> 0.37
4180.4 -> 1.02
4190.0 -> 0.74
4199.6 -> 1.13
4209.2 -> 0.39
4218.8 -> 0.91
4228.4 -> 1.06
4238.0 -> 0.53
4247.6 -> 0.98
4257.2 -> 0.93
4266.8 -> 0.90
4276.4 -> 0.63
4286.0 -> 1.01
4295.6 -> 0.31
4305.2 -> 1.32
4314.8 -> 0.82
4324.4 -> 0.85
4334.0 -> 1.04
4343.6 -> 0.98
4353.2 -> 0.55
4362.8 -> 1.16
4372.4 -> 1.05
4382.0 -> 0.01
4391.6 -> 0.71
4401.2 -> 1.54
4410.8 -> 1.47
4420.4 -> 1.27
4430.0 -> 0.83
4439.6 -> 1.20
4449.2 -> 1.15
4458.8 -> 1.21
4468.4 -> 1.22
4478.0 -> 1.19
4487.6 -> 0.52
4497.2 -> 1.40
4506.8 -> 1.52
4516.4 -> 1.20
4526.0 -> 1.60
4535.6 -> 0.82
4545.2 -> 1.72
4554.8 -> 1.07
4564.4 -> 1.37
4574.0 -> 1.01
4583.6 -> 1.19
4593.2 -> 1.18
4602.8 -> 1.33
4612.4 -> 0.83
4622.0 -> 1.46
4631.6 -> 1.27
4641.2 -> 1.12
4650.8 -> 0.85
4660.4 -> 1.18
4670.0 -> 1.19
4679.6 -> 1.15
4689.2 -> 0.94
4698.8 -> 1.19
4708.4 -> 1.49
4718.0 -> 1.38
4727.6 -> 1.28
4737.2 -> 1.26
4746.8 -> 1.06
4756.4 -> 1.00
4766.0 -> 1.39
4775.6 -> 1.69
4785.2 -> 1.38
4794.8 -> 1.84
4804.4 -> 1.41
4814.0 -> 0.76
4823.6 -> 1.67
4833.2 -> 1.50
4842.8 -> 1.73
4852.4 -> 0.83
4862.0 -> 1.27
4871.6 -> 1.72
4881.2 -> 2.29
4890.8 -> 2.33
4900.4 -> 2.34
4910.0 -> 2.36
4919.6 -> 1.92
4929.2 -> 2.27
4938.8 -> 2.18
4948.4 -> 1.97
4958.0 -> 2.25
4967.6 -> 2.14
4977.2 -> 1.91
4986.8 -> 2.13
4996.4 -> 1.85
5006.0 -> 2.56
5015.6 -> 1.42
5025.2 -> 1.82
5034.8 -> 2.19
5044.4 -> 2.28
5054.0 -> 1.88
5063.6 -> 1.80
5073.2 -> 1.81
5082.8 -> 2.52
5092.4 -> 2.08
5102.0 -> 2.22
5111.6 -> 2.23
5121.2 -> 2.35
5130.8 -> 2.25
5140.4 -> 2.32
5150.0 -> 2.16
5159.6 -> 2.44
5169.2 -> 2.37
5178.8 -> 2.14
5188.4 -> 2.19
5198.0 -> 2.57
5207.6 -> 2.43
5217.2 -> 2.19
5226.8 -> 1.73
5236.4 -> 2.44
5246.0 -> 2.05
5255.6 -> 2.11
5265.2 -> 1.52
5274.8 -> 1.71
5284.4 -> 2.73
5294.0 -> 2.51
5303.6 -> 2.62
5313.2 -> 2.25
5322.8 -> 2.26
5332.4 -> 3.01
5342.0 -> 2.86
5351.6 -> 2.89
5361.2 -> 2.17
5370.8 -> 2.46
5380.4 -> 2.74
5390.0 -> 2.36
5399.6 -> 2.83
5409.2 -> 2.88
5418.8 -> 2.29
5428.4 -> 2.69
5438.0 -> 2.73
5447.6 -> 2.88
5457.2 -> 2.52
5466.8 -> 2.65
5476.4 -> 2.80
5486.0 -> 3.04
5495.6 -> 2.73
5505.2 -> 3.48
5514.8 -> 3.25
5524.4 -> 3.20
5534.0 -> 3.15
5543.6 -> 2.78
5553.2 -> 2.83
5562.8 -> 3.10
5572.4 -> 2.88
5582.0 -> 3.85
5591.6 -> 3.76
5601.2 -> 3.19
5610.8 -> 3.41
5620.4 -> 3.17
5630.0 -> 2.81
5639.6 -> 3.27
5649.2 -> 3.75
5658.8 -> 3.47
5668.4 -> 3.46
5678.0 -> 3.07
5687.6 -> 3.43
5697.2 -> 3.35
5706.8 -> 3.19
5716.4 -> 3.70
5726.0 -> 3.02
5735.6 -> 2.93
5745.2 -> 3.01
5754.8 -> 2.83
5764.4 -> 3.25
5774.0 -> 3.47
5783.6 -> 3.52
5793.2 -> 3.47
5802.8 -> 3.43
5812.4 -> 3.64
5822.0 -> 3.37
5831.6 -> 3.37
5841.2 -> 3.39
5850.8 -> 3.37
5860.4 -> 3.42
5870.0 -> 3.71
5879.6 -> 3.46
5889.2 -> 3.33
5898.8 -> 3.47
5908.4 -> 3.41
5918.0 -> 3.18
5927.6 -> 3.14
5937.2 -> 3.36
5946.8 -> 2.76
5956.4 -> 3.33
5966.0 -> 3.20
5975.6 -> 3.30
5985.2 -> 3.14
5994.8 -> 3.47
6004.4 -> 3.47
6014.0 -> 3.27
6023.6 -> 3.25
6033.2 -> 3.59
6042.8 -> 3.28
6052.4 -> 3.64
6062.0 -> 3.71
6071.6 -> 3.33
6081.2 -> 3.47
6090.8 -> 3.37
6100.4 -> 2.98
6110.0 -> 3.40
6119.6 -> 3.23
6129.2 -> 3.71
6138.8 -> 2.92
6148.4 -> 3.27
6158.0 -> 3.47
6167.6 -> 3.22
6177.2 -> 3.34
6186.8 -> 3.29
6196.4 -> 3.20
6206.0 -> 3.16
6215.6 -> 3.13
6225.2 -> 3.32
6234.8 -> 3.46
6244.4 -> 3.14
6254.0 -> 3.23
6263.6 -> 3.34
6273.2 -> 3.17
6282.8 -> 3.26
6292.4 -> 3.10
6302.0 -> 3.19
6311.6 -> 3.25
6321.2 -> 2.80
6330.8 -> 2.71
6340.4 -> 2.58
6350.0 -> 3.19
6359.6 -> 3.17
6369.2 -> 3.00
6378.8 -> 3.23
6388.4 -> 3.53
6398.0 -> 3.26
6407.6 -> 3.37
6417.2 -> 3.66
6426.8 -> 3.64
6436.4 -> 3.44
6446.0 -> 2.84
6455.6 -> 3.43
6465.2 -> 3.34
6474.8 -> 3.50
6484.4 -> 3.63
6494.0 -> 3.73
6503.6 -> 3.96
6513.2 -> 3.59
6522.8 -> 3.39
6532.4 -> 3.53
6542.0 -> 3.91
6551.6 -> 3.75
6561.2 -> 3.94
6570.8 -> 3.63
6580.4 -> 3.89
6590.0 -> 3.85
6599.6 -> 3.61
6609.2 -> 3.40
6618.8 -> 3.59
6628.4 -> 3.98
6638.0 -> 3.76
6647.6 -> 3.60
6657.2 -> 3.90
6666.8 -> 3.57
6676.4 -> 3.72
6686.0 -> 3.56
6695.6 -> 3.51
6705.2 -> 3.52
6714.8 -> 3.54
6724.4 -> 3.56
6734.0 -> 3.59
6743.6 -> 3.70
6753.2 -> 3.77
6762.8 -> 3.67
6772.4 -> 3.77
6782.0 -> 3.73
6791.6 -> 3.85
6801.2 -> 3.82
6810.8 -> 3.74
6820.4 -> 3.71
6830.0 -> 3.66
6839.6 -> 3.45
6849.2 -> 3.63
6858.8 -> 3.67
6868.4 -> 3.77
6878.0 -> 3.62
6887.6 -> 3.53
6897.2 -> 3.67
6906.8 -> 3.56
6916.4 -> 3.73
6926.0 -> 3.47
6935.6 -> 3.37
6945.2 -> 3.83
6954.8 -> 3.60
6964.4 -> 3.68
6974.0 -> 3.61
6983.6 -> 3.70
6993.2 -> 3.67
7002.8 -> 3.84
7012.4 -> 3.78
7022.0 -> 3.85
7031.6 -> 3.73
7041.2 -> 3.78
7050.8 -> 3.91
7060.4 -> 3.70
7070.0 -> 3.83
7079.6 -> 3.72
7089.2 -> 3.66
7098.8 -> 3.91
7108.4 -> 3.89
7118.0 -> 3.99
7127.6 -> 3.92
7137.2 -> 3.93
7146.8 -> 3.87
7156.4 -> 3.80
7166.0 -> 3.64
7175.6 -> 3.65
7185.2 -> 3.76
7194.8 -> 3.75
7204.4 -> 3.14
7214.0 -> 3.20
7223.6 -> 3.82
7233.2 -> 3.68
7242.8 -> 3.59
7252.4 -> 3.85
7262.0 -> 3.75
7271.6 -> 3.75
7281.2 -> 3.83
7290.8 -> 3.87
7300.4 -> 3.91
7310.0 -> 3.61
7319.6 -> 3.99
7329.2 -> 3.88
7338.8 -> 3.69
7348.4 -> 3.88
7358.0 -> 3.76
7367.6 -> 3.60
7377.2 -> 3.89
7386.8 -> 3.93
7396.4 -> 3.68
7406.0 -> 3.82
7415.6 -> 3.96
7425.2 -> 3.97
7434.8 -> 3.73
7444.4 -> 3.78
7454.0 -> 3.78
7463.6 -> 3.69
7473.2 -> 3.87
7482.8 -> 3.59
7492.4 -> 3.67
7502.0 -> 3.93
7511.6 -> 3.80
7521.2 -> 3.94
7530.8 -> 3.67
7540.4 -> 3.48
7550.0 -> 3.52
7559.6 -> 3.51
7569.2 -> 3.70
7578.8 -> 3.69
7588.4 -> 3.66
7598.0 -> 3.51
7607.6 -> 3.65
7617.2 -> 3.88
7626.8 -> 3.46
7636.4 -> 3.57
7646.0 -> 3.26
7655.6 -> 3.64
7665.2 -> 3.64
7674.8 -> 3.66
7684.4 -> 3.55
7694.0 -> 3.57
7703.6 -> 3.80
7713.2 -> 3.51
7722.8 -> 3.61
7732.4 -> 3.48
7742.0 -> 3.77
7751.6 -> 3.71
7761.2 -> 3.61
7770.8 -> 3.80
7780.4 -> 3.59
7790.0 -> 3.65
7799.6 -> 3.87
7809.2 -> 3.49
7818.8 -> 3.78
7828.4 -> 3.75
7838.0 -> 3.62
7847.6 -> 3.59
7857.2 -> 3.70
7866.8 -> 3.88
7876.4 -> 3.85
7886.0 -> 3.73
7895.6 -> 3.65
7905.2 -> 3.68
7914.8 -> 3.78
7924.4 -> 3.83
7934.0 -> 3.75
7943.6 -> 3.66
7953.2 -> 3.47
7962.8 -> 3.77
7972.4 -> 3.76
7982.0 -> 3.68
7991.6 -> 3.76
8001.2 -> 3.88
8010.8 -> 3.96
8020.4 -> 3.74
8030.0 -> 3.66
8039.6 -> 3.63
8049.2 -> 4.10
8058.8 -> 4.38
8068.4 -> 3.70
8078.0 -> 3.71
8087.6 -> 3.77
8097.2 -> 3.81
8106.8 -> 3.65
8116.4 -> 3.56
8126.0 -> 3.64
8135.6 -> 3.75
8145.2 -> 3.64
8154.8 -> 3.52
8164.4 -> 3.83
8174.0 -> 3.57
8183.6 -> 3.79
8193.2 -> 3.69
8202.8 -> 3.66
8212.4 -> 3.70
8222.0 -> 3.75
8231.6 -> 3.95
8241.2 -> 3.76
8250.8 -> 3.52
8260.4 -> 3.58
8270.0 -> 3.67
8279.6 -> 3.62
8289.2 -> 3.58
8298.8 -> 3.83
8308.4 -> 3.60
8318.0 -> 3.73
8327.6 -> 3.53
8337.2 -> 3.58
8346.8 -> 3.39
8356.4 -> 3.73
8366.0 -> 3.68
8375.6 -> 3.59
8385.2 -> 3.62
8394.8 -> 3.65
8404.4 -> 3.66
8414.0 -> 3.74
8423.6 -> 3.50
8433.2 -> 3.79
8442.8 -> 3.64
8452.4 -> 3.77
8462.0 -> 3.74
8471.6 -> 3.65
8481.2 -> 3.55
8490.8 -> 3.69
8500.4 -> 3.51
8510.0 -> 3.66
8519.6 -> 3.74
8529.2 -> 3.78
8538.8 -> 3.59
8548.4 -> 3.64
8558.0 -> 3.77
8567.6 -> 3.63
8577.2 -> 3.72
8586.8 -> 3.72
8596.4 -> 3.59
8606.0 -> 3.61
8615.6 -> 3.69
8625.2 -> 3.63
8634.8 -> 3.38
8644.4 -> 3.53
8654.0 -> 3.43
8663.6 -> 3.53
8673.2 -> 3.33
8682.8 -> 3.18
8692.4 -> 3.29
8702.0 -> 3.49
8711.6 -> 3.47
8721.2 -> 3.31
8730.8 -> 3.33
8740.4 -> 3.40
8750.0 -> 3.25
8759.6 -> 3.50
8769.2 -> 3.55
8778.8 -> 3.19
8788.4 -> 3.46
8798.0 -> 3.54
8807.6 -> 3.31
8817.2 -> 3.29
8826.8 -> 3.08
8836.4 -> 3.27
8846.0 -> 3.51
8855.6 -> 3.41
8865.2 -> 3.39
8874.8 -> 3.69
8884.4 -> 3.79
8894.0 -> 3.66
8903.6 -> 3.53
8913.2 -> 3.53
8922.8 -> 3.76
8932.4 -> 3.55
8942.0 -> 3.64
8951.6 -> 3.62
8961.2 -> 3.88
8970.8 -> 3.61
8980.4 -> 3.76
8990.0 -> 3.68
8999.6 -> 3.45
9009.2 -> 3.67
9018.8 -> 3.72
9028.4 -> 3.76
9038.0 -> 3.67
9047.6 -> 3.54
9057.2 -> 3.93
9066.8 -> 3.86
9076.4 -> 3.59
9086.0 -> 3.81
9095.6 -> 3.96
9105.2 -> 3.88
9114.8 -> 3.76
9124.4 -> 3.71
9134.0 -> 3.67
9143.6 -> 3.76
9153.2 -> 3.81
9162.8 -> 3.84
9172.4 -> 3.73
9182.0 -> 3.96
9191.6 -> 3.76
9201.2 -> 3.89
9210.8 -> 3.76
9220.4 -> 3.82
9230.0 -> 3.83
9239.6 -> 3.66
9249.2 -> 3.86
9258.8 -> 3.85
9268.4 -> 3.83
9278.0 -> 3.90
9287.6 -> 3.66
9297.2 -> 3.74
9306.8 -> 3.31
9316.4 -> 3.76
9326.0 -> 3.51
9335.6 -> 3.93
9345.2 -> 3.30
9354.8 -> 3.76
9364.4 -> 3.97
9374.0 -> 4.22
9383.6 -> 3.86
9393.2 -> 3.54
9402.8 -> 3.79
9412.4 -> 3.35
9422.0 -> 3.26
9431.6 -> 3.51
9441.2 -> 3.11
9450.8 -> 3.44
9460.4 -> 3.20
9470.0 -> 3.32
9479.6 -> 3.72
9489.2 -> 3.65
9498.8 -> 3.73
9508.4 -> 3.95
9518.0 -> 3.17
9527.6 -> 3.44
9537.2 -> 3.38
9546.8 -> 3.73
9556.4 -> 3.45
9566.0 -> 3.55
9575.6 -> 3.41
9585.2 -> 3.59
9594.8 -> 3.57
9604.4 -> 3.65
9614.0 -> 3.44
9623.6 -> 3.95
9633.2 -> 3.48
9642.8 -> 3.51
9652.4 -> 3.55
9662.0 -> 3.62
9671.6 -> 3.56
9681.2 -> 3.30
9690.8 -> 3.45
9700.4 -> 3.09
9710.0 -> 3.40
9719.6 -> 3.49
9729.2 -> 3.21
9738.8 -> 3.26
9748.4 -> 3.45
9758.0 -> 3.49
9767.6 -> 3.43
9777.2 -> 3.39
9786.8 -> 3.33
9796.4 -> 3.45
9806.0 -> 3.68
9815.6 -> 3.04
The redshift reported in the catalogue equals 0.223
